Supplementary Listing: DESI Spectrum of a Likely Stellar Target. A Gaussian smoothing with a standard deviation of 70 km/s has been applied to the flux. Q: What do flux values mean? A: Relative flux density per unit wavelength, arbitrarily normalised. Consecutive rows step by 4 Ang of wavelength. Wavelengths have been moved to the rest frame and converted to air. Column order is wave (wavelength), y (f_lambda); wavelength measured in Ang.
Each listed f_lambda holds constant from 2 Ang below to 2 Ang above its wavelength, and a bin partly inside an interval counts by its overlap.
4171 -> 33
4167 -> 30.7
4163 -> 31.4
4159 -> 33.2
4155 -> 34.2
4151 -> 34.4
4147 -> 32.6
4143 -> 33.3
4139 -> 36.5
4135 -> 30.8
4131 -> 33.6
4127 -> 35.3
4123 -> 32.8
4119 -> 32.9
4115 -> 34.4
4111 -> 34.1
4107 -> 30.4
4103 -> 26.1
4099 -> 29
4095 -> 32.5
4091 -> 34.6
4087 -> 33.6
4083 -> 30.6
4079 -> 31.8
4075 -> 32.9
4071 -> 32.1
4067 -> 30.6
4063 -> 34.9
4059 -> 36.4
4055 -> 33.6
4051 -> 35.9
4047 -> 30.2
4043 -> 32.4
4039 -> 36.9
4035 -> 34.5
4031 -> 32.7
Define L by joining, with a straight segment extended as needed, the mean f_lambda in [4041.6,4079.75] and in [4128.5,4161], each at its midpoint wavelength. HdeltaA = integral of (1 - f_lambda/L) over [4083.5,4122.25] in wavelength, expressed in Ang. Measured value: 1.67 Ang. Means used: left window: 33.1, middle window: 31.9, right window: 33.6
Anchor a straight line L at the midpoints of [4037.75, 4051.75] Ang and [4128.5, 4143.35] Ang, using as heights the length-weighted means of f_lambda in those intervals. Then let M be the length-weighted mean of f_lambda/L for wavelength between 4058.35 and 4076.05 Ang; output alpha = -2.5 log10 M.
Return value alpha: 0.01 mag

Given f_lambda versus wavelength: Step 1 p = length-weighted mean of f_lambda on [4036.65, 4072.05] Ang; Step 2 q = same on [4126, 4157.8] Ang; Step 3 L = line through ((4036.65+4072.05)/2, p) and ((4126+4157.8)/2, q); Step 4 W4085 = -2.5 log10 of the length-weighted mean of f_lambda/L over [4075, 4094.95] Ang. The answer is 0.04 mag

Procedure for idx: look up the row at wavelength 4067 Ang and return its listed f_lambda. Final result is 30.6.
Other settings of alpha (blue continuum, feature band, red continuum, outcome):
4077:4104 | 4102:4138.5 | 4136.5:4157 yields 0.01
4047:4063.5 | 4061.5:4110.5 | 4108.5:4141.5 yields 0.09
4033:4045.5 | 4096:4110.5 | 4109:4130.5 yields 0.16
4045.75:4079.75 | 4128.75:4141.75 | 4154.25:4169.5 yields -0.04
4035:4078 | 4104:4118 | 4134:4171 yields 0.03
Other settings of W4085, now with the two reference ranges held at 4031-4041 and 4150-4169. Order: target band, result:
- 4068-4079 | 0.07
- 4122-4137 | 0.00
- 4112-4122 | 0.00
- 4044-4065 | 0.02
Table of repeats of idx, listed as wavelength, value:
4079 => 31.8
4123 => 32.8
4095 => 32.5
